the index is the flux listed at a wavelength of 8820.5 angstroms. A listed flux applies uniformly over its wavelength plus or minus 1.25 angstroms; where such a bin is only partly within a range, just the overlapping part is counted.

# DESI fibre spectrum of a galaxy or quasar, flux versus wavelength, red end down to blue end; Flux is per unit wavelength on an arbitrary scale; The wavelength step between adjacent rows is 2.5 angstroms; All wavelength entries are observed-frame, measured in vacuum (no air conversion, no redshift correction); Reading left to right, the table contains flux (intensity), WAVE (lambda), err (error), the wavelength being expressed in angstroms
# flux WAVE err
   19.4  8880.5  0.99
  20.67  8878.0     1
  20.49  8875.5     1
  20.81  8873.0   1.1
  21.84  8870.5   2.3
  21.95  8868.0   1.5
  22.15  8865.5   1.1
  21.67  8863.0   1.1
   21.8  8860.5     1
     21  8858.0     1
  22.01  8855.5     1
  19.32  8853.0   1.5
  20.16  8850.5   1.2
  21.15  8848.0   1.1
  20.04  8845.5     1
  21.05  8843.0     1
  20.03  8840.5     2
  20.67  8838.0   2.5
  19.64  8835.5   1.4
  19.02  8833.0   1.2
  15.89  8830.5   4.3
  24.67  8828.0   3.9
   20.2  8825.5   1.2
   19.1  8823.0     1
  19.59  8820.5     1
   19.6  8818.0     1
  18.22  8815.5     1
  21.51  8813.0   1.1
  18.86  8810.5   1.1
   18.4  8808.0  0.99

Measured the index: 19.59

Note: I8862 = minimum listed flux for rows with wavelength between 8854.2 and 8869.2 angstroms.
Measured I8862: 21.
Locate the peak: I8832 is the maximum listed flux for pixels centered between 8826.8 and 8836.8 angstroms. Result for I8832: 24.67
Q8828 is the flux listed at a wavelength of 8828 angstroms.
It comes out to 24.67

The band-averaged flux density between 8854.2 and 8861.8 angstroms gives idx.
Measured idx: 21.6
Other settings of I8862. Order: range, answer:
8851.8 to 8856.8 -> 19.32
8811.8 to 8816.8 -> 18.22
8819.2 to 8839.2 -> 15.89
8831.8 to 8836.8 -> 19.02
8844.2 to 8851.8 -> 20.04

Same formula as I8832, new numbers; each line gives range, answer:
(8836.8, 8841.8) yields 20.67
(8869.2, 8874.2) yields 21.84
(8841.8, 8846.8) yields 21.05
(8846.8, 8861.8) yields 22.01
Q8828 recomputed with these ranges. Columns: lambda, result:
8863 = 21.67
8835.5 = 19.64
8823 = 19.1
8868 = 21.95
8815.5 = 18.22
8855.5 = 22.01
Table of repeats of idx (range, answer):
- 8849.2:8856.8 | 20.5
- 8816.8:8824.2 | 19.4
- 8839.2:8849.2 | 20.6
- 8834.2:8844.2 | 20.3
